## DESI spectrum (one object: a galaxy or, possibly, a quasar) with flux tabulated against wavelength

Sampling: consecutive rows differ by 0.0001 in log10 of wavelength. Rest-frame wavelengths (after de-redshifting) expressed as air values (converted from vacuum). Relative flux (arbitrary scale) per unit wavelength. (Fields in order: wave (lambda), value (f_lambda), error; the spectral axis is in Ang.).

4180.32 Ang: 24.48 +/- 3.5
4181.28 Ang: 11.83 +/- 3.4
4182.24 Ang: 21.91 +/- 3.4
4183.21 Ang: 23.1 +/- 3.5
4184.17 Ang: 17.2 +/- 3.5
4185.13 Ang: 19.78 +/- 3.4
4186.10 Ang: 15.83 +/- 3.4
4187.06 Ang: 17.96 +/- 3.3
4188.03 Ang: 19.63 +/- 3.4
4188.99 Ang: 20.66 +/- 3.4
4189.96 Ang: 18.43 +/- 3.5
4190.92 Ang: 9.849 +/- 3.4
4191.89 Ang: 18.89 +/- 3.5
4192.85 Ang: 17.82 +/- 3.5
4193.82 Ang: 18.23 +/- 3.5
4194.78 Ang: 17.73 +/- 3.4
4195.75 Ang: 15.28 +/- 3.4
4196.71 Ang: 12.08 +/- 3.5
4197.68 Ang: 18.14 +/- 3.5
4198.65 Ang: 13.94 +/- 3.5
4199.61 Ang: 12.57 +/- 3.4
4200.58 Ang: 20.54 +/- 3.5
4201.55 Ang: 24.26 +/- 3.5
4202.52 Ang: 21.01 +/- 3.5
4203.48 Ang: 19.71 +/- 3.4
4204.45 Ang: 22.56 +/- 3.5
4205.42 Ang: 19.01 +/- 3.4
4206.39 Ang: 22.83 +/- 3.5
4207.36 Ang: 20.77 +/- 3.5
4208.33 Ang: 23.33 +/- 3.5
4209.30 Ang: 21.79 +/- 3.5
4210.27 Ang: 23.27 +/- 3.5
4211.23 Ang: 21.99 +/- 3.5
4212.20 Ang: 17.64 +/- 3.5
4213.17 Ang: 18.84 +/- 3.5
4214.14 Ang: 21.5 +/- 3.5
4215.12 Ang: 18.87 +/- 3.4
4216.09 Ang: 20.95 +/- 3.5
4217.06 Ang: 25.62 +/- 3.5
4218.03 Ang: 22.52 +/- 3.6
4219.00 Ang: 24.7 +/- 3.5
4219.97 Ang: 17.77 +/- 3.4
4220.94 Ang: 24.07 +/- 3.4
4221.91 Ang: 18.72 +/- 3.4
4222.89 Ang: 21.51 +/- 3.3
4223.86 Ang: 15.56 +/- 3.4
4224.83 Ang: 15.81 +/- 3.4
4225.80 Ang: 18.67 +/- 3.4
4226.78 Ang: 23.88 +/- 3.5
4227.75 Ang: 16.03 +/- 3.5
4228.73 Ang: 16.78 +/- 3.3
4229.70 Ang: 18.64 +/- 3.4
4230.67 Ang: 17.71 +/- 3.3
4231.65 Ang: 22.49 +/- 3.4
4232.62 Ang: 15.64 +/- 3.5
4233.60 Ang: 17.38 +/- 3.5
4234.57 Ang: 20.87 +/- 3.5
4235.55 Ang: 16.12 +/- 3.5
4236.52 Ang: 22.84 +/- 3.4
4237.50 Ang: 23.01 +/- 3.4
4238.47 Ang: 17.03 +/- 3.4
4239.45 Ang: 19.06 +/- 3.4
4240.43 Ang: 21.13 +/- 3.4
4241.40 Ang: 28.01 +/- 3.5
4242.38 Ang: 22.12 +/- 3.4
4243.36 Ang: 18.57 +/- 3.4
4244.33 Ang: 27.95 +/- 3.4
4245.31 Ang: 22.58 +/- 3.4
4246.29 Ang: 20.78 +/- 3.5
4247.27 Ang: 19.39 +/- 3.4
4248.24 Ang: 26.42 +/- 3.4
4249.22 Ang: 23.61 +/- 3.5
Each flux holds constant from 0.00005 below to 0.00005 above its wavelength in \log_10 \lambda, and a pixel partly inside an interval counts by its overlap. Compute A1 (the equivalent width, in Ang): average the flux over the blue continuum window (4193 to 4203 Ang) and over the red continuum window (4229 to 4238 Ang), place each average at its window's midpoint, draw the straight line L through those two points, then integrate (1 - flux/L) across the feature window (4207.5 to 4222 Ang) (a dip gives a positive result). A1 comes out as -2.5 Ang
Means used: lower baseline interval 17.4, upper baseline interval 19.4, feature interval 21.5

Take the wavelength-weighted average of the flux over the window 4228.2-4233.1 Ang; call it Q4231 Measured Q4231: 18.2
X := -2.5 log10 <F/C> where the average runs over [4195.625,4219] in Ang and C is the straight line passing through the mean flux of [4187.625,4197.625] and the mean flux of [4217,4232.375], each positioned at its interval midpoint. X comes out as -0.11 mag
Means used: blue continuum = 16.9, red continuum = 19.8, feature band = 20.1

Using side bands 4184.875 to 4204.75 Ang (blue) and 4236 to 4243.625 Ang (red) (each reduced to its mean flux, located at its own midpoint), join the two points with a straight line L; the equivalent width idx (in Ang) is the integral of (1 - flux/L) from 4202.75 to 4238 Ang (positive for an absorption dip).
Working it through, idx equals -0.8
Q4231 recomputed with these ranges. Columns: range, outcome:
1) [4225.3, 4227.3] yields 21.1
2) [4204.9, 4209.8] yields 21.5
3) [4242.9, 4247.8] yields 22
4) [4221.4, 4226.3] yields 18.1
